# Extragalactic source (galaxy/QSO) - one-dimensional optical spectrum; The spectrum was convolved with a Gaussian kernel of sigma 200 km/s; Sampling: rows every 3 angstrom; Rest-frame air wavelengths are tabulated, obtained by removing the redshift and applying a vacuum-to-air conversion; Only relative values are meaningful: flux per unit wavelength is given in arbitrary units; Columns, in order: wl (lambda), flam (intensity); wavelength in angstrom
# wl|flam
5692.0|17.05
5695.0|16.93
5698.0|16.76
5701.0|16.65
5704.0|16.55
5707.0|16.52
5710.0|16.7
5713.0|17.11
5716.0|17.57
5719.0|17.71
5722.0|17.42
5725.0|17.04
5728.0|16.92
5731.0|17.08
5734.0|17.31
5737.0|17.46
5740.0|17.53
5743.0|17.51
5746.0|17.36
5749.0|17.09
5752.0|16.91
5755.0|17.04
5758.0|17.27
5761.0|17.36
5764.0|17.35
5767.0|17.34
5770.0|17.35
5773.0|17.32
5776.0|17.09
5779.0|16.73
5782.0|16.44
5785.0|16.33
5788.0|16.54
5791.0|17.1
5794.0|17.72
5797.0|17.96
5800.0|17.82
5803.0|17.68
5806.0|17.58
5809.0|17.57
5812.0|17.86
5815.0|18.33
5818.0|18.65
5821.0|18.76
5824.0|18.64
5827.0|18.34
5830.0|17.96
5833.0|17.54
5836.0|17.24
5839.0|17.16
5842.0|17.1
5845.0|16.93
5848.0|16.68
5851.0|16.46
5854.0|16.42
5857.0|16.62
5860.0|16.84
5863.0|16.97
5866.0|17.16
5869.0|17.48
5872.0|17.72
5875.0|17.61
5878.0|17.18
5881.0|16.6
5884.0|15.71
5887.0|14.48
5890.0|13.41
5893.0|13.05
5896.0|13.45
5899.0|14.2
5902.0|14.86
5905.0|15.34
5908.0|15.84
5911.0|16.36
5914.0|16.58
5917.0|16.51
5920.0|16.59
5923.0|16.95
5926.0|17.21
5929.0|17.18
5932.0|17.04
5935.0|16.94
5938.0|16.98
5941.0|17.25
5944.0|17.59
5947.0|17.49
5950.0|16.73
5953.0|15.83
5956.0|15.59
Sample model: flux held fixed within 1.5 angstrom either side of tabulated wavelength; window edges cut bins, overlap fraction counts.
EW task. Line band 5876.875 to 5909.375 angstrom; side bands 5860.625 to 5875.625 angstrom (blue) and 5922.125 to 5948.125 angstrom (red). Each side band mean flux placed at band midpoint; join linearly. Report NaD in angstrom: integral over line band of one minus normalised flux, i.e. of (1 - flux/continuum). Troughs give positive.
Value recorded 4.50 angstrom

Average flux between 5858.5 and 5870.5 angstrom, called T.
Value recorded 17.1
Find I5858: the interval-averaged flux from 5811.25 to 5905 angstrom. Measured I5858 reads 16.7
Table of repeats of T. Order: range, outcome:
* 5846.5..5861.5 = 16.6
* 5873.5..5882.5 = 17.1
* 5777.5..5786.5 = 16.5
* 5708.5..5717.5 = 17.1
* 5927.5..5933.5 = 17.1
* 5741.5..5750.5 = 17.3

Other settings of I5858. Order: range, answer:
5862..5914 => 15.7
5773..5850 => 17.5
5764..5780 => 17.2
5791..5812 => 17.7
